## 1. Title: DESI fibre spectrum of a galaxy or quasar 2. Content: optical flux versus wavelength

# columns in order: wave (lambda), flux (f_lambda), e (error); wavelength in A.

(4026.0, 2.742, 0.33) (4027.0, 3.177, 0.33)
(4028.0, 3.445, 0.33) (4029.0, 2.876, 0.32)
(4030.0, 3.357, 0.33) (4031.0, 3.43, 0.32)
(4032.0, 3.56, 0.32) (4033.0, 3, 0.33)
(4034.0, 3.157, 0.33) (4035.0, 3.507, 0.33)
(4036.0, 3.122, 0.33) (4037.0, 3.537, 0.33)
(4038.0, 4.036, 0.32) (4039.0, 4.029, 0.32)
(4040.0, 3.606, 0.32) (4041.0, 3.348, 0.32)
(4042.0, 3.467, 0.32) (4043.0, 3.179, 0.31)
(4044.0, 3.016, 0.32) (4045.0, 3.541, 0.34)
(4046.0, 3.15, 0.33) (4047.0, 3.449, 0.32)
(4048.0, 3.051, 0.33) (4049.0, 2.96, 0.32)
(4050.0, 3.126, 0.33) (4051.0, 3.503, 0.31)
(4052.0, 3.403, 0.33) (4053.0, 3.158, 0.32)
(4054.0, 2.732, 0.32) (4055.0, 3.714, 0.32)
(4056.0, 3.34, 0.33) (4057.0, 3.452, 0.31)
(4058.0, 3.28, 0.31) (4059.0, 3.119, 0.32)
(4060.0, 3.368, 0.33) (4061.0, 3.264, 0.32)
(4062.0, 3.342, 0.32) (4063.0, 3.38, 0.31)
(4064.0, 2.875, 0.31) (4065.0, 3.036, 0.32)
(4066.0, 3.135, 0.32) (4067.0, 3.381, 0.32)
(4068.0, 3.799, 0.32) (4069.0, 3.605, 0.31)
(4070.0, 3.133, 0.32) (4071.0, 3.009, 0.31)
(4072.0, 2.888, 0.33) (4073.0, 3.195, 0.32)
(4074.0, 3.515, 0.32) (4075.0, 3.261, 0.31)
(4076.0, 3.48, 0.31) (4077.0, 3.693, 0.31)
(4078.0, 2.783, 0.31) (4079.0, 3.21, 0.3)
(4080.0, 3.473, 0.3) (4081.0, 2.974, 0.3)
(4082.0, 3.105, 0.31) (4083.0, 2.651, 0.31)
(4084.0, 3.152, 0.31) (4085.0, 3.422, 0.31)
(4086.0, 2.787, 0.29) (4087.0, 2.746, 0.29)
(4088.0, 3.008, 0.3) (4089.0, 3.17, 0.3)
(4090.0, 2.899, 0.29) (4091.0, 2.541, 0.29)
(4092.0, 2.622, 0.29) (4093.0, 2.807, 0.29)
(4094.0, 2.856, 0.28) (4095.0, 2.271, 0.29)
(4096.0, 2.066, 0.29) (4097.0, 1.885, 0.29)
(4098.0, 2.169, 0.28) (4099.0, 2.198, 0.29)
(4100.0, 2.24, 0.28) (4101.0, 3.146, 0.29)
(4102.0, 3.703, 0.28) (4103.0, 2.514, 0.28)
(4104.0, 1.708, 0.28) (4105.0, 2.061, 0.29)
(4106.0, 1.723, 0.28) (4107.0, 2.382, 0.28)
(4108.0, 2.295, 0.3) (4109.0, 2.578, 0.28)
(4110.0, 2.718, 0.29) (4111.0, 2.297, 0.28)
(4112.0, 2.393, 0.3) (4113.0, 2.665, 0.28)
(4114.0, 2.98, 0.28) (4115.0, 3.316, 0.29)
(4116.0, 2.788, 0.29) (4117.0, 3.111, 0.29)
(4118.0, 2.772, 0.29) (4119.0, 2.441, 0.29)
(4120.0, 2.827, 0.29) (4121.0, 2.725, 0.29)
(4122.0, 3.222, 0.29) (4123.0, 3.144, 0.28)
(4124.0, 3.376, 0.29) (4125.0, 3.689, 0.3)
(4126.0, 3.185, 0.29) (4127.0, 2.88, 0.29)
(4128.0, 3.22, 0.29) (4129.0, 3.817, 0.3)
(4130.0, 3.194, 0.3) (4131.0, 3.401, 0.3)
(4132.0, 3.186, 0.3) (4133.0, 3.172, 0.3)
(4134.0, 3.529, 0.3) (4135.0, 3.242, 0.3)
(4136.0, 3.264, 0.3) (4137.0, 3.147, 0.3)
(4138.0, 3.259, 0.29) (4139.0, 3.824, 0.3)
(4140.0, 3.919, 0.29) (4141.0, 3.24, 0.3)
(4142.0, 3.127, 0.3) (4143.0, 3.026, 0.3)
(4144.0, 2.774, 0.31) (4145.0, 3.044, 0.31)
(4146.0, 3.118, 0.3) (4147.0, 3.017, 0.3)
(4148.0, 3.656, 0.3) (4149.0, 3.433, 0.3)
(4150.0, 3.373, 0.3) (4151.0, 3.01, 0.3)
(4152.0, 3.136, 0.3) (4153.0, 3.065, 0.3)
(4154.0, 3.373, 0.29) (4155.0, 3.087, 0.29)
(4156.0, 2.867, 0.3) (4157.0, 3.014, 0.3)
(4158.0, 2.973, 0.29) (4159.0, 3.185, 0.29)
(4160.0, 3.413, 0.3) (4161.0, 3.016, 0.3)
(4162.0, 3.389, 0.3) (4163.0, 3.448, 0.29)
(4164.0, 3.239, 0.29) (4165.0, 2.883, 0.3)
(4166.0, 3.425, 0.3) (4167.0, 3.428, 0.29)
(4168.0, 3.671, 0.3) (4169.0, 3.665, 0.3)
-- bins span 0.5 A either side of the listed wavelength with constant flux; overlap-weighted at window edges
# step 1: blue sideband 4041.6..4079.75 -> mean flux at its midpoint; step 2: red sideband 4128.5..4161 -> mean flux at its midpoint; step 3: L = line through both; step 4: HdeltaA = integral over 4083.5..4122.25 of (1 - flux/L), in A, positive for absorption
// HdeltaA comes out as 7.3 A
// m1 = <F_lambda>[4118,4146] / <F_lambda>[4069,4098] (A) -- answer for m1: 1.1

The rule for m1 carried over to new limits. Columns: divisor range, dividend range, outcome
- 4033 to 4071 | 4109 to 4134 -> 0.91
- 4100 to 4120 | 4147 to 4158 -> 1.22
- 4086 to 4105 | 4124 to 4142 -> 1.30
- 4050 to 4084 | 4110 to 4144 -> 0.96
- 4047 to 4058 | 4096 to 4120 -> 0.77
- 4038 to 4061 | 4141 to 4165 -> 0.95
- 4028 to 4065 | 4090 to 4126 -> 0.80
